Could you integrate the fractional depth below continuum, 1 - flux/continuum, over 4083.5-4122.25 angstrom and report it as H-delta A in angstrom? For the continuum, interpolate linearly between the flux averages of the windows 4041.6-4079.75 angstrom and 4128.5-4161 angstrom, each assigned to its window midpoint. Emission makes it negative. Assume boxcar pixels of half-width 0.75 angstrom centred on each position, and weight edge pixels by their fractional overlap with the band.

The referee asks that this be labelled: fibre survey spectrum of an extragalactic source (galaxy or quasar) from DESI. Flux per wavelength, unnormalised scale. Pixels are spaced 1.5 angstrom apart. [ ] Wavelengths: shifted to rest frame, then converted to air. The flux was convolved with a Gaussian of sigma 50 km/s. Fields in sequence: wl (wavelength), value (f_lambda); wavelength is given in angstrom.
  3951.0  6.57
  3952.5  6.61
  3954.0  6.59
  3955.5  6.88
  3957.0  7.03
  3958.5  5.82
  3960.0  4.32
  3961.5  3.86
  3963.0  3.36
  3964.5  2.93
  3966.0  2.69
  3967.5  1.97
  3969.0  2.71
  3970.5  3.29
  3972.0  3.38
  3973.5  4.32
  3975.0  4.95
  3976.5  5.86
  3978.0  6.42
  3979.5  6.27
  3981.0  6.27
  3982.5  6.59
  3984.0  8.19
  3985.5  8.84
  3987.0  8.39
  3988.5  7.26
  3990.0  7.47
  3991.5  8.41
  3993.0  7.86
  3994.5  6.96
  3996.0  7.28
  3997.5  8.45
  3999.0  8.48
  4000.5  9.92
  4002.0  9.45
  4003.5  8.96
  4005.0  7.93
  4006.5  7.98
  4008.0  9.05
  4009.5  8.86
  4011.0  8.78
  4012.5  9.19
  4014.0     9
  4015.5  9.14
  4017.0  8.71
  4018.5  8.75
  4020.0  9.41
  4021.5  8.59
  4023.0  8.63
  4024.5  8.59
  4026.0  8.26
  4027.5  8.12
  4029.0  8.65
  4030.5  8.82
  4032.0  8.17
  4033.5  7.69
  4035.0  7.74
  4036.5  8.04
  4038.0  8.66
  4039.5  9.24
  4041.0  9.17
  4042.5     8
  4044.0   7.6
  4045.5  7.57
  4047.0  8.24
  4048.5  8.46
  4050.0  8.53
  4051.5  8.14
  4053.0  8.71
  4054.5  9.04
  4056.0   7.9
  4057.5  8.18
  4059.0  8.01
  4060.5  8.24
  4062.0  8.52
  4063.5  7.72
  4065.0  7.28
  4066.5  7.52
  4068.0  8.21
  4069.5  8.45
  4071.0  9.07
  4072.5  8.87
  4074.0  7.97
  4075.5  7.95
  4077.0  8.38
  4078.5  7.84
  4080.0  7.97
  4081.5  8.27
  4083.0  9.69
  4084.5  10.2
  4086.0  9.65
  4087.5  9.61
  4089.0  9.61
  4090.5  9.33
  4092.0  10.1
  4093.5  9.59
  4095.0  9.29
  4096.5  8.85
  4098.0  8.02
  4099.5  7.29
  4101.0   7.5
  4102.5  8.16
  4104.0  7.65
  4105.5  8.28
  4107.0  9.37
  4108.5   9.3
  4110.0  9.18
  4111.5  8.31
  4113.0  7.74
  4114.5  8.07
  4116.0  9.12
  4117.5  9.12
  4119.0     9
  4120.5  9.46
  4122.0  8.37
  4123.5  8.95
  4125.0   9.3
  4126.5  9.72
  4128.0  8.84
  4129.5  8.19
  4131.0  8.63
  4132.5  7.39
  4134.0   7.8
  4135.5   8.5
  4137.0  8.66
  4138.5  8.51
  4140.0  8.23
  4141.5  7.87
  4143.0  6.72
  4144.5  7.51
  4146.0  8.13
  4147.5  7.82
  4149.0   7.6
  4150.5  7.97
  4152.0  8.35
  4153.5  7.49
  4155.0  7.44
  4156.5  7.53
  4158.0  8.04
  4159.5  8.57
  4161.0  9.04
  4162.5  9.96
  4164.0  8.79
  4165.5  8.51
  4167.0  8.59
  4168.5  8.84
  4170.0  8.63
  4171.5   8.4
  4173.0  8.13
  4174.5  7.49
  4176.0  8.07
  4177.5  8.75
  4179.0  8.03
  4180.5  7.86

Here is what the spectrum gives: -3.8 angstrom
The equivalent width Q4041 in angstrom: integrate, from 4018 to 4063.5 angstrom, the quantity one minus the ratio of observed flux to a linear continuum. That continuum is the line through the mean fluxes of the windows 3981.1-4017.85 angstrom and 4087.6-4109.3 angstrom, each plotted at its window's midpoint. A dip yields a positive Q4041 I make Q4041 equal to 0.76 angstrom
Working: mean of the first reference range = 8.34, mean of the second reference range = 8.77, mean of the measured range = 8.38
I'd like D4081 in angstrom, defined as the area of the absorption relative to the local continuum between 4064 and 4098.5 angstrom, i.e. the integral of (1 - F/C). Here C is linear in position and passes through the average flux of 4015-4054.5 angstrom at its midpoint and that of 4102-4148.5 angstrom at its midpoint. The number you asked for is -1.3 angstrom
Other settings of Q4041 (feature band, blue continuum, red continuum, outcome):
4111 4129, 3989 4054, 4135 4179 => -1.21 angstrom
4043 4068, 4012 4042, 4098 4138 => 1.41 angstrom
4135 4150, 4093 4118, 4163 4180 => 0.89 angstrom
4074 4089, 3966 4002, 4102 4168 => -2.15 angstrom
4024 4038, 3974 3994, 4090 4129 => -0.96 angstrom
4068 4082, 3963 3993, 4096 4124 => -1.04 angstrom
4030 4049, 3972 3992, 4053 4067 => -1.29 angstrom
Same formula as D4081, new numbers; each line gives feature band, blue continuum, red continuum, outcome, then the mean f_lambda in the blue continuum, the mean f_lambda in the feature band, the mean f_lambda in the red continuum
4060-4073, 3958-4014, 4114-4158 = -1.2 angstrom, 6.6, 8.2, 8.28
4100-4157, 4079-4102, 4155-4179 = 2.6 angstrom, 8.98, 8.31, 8.44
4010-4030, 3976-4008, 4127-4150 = -2.3 angstrom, 7.82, 8.76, 8.04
